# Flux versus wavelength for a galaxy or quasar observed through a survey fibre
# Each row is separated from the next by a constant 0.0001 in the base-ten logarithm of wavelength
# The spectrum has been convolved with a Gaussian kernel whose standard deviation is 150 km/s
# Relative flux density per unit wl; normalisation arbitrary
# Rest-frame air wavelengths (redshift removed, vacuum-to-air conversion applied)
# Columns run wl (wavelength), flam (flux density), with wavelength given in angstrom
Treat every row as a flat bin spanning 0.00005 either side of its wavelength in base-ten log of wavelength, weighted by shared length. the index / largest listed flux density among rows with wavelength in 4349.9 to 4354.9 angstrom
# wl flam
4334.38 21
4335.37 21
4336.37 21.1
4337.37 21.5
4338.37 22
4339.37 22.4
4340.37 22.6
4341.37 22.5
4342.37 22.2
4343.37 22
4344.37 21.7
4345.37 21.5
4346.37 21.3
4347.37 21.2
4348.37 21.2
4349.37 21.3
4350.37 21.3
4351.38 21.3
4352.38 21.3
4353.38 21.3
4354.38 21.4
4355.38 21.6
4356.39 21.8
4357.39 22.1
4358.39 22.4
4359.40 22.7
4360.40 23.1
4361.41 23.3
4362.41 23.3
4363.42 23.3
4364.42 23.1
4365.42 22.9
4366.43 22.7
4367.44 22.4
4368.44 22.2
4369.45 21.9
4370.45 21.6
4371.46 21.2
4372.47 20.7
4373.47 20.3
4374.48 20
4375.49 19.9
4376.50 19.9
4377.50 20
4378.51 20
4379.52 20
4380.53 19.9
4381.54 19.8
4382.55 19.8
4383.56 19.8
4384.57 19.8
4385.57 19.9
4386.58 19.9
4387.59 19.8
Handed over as 21.4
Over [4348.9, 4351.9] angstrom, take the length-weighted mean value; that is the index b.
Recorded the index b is 21.3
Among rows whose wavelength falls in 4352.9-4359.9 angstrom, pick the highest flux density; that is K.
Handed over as 22.7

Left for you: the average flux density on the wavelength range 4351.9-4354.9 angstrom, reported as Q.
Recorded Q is 21.4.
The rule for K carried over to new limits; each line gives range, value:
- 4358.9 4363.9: 23.3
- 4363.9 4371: 23.1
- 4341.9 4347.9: 22.2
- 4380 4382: 19.9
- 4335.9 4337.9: 21.5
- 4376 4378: 20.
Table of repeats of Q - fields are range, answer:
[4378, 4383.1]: 19.9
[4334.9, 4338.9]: 21.4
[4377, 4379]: 20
